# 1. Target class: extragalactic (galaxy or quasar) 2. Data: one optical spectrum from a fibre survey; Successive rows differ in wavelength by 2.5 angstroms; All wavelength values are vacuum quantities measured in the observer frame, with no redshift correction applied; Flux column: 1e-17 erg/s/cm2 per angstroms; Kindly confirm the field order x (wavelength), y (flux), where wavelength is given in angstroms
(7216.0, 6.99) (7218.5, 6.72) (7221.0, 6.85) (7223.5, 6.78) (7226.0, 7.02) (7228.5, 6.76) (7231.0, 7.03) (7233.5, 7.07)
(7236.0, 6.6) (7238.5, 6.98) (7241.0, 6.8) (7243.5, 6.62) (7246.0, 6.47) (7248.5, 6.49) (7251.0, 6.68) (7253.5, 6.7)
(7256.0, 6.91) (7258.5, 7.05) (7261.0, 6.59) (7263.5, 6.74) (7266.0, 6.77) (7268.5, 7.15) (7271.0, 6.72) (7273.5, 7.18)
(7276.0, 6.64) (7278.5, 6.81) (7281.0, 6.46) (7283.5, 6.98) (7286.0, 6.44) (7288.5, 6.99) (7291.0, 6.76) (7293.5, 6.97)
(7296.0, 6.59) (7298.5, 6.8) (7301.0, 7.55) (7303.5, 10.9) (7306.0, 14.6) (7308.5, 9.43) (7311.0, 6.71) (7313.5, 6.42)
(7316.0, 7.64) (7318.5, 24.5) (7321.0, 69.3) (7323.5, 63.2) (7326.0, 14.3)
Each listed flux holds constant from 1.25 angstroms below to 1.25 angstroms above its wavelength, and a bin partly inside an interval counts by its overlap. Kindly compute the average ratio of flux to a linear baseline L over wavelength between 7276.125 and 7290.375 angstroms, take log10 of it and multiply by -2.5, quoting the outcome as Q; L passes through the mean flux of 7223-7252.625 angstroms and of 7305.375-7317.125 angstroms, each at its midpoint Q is 0.181 mag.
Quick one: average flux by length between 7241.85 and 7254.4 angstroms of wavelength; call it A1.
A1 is 6.6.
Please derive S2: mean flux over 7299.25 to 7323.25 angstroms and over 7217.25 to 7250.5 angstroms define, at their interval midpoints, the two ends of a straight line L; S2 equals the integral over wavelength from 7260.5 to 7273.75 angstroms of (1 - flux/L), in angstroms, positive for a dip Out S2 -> 5.7 angstroms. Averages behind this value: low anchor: 6.78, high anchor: 19.1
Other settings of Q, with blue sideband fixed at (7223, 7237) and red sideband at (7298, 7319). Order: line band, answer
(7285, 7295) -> 0.35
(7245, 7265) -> 0.18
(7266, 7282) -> 0.26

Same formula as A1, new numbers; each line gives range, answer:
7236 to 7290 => 6.77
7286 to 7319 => 8.92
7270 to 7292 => 6.78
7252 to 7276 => 6.85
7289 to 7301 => 6.87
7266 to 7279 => 6.89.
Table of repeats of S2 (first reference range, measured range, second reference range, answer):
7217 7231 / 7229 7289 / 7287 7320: 9.7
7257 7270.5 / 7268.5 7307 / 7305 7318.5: 4.7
